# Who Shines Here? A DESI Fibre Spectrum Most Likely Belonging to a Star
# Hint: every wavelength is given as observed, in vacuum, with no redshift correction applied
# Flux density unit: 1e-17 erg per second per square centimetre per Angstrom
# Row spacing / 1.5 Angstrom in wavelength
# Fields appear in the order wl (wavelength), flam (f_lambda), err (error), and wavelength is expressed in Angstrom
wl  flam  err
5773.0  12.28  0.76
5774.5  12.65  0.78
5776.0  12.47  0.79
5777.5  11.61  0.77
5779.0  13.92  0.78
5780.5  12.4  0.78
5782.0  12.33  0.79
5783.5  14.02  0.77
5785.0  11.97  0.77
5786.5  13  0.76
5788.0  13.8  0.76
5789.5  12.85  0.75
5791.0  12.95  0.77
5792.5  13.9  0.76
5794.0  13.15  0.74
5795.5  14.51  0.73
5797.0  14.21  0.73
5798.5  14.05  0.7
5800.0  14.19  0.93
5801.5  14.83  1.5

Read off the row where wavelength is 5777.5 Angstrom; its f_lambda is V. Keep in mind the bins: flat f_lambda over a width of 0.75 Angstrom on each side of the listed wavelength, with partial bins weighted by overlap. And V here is 11.61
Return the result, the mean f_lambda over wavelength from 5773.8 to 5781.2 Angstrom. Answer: 12.6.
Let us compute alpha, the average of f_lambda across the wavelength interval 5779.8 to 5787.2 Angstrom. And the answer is 12.7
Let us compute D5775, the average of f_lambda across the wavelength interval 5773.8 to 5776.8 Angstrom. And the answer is 12.5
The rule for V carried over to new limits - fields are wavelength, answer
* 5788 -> 13.8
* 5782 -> 12.33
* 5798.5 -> 14.05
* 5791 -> 12.95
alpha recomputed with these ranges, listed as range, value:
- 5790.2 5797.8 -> 13.7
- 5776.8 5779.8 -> 12.8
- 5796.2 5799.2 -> 14.1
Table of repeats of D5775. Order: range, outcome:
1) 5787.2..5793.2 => 13.4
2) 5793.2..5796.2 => 13.8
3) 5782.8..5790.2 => 13.1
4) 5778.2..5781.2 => 13.1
